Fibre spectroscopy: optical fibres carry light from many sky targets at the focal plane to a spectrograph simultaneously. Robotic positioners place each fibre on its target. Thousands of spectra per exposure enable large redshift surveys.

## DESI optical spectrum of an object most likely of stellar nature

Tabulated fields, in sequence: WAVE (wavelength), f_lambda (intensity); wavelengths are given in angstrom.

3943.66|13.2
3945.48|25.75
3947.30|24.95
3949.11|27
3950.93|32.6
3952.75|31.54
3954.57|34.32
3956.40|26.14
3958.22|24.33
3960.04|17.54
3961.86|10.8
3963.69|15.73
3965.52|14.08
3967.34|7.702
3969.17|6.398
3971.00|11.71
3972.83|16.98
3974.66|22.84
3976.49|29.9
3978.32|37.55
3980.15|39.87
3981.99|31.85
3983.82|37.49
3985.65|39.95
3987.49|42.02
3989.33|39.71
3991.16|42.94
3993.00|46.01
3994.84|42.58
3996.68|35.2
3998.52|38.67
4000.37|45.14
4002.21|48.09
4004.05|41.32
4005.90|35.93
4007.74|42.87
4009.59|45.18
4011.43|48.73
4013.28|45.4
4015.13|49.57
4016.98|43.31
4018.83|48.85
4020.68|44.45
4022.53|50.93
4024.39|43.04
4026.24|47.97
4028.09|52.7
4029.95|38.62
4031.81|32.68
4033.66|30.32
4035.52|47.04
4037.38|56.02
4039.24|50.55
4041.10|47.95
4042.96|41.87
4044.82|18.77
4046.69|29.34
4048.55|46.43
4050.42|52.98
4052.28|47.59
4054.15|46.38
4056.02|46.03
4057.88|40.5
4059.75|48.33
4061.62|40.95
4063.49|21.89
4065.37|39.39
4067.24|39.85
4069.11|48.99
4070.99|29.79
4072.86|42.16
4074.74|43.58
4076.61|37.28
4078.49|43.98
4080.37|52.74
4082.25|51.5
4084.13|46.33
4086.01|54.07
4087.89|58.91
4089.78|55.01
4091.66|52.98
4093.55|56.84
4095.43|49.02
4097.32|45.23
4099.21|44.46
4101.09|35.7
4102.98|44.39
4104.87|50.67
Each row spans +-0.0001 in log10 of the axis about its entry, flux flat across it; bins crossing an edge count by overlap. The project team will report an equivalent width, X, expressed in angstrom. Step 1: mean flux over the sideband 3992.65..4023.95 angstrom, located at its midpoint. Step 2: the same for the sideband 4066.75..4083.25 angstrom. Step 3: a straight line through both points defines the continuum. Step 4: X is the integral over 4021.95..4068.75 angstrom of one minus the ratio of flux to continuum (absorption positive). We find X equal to 1.5 angstrom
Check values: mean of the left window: 44.2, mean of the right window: 43.4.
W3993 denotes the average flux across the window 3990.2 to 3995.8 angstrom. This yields 43.8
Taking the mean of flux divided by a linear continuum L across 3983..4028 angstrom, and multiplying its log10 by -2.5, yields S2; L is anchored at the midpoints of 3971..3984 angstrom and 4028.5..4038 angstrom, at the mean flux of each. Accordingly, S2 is -0.24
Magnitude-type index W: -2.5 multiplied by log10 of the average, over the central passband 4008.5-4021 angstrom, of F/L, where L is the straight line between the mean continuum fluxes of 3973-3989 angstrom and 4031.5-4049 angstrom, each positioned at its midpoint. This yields -0.23 mag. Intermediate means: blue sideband 34.5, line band 46.6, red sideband 40.2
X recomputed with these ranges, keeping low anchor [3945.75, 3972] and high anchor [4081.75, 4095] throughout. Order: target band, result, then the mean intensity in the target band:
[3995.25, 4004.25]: -3.15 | 41.8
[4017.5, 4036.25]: -2.96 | 43.6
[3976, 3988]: -4.84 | 37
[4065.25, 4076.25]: 1.91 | 40.6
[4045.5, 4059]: 0.18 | 43.8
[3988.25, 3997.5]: -3.90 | 41.4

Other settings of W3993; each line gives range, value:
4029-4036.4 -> 37.1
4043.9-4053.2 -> 39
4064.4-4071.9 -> 39.4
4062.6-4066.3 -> 30.7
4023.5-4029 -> 48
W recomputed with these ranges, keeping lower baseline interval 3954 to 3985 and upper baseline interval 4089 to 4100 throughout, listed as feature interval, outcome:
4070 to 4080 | 0.15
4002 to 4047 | -0.24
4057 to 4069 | 0.11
